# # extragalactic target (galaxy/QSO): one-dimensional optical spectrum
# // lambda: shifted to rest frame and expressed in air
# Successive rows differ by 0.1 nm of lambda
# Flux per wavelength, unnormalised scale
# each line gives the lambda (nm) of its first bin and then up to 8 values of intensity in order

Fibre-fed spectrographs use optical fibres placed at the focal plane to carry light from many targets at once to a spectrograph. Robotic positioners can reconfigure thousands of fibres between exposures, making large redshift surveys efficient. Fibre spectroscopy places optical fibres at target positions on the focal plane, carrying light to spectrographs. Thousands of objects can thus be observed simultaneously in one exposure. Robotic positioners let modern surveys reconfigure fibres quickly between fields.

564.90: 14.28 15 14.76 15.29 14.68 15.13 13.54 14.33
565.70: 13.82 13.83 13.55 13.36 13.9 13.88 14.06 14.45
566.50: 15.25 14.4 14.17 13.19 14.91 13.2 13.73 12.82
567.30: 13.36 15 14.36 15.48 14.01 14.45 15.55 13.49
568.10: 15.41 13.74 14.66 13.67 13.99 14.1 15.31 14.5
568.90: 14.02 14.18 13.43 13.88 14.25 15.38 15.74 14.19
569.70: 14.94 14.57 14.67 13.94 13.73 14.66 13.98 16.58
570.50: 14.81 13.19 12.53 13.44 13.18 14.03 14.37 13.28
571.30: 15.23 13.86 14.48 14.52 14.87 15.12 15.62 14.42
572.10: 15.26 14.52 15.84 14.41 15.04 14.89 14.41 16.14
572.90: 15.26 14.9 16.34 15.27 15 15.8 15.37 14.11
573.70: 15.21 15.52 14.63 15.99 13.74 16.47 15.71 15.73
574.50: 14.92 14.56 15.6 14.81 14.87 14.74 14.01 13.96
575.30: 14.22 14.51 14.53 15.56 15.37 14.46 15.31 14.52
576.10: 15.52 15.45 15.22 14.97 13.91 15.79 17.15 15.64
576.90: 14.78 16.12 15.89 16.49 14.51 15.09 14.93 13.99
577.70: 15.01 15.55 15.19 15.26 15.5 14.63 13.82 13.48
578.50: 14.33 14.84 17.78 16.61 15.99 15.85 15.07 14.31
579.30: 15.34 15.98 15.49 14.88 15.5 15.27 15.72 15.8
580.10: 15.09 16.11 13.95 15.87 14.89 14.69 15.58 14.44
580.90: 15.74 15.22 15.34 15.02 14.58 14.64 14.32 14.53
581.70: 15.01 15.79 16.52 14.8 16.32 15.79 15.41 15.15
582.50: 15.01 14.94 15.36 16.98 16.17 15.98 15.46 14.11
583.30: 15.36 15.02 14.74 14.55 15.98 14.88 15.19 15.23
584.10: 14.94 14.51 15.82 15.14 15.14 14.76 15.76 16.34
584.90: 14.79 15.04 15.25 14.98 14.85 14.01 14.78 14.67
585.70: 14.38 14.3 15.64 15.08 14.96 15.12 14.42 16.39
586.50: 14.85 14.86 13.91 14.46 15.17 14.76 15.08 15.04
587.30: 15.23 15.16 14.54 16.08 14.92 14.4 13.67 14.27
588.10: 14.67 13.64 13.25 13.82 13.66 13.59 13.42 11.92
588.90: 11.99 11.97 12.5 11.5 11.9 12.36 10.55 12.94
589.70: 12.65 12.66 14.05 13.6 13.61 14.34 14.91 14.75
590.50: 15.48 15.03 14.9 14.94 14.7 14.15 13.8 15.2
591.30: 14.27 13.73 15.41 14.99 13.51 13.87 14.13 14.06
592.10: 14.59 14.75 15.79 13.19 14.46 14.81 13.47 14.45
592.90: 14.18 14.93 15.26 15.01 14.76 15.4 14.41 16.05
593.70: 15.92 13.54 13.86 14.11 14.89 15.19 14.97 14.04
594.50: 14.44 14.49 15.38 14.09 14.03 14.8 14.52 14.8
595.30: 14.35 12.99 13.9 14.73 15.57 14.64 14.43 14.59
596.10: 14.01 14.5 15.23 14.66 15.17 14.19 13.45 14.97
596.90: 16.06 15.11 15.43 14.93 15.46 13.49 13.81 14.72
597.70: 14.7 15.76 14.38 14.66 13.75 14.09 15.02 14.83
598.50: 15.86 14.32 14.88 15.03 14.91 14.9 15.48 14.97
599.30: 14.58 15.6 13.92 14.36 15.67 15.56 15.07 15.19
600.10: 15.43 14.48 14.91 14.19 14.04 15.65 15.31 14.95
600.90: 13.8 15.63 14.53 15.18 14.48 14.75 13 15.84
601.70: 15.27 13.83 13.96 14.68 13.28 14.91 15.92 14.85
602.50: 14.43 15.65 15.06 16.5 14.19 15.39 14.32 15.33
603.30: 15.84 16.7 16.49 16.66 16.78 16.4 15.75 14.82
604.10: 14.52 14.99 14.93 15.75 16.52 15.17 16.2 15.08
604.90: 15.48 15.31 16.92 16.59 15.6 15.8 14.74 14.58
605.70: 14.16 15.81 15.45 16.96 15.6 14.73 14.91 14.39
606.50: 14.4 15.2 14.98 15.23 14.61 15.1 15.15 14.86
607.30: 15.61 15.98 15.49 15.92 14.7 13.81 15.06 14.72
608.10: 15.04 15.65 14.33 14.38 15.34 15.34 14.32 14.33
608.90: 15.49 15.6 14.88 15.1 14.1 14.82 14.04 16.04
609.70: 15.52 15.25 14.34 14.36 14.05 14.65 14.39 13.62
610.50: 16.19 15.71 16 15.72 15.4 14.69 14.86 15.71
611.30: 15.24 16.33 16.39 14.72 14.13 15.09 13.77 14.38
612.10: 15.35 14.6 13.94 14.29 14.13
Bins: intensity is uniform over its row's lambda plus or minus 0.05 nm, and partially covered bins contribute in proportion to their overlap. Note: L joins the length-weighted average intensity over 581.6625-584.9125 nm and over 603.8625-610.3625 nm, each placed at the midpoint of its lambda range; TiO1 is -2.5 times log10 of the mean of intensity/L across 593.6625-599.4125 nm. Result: 0.04 mag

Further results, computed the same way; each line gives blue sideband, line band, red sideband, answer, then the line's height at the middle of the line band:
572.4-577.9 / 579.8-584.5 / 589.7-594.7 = -0.027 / 14.9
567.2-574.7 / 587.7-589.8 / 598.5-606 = 0.154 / 14.9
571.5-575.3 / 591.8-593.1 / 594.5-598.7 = 0.022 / 14.7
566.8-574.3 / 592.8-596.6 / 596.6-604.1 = 0.019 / 14.9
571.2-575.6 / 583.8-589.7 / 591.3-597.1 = 0.030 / 14.7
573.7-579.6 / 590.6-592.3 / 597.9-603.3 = 0.035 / 15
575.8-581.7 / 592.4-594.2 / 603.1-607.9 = 0.049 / 15.3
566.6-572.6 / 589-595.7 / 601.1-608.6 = 0.052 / 14.9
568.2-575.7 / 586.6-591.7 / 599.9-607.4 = 0.076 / 15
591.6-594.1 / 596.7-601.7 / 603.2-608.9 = 0.006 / 14.9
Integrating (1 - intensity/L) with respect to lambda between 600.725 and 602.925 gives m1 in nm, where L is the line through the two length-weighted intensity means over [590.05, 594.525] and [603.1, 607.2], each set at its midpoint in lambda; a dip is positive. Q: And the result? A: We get 0.07 nm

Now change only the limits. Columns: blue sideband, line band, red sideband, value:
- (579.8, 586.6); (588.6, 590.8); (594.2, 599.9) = 0.252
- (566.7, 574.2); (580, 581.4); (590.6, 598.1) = -0.054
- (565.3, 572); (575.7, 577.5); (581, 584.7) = -0.063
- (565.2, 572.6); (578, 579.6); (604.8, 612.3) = -0.081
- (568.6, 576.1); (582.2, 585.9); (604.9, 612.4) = -0.077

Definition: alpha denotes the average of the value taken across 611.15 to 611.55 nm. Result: 15.9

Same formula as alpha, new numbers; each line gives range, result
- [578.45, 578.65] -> 14.6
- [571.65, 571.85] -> 15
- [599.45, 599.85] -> 14.9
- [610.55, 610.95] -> 15.7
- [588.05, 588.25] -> 14.2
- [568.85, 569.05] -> 14.1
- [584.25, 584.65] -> 15.2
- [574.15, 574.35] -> 16.1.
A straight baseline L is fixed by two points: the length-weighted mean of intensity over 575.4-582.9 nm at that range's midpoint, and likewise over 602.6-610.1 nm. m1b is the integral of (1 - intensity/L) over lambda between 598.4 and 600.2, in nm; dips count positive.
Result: 0.028 nm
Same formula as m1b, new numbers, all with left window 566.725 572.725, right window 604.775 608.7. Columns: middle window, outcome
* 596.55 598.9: 0.04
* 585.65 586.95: -0.01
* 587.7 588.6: 0.05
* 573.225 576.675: -0.13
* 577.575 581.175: -0.16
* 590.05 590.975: 0.01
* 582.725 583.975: -0.06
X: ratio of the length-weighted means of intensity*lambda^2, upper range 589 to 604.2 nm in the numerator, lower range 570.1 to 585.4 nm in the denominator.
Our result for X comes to 1.03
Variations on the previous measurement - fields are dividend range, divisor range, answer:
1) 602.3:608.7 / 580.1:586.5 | 1.09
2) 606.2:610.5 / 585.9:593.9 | 1.11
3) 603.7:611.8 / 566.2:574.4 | 1.18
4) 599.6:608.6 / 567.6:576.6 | 1.15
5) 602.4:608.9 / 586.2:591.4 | 1.16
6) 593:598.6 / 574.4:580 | 1.03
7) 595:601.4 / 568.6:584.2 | 1.06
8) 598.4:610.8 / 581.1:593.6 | 1.10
